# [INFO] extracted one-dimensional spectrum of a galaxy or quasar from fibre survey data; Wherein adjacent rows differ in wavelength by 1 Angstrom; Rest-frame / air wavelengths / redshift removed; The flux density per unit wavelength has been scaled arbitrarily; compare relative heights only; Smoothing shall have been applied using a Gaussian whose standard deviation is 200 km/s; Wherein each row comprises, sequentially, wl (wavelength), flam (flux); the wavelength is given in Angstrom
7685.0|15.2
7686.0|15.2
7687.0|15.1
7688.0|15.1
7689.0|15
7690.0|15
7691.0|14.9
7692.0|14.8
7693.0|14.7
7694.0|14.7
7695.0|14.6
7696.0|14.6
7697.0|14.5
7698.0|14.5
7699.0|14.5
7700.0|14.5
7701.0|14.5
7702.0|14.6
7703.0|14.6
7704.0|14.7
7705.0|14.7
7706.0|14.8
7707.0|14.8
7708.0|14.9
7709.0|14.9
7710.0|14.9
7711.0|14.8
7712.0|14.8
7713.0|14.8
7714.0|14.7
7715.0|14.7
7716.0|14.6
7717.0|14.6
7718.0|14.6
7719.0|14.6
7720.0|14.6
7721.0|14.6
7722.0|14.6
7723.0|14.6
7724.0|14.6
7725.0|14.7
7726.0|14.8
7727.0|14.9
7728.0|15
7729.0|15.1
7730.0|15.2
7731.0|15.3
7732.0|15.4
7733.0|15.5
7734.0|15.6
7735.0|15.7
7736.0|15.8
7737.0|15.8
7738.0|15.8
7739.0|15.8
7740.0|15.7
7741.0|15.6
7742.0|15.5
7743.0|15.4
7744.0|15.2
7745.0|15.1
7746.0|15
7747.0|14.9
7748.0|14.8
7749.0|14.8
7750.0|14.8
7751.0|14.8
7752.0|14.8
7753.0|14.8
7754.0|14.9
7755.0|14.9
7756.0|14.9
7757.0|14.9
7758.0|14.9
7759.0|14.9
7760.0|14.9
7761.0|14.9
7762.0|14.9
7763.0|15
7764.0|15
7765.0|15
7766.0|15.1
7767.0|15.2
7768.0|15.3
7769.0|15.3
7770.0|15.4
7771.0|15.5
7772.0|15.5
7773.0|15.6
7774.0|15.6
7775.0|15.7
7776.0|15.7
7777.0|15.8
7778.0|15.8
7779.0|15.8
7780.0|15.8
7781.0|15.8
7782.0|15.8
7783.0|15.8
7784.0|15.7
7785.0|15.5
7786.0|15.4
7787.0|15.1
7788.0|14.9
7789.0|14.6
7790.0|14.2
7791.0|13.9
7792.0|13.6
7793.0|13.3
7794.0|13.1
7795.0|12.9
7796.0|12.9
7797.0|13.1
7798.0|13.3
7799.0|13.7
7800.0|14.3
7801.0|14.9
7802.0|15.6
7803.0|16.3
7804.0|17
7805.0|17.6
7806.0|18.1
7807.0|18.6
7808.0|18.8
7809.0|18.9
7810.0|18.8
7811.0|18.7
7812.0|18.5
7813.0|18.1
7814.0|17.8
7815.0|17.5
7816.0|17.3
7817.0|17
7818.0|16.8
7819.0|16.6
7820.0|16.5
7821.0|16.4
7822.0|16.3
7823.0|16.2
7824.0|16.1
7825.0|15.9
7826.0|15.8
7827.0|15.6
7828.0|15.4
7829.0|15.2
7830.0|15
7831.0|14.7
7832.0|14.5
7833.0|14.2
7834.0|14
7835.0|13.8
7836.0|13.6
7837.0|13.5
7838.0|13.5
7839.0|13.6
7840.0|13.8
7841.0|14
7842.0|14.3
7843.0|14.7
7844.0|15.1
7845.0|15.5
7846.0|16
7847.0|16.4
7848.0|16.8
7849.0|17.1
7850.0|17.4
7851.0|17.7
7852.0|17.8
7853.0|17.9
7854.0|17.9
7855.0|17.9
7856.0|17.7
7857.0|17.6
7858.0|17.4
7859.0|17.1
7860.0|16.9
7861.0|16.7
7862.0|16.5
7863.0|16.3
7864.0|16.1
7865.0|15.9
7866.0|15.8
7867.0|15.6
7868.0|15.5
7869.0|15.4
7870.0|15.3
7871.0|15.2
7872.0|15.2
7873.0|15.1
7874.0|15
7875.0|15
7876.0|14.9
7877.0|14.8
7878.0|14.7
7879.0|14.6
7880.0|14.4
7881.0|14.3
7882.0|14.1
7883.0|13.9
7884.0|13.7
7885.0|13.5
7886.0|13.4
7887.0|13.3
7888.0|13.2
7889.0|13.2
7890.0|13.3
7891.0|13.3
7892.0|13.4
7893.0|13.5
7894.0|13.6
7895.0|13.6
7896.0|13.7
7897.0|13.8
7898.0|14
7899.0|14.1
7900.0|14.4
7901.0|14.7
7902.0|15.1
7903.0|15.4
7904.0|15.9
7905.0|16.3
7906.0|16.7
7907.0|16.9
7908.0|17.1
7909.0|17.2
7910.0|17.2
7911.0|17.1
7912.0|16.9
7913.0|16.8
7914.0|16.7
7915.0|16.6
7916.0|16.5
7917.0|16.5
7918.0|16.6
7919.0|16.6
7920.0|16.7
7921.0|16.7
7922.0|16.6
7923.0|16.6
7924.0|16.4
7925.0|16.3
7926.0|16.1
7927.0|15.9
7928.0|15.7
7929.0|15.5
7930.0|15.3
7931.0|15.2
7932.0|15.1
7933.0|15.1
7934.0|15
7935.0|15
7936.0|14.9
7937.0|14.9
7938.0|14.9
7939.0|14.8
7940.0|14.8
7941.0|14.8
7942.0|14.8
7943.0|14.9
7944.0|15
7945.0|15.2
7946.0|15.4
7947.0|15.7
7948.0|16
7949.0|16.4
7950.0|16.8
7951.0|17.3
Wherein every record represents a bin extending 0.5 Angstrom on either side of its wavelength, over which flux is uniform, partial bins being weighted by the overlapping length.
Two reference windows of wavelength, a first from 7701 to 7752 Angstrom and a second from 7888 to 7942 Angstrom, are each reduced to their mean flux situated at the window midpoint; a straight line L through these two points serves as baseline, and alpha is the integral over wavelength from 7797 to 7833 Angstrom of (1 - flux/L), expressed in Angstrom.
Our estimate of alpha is -2.9 Angstrom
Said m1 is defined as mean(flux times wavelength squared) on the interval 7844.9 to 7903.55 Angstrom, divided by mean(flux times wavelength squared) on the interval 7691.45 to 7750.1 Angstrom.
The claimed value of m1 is 1.1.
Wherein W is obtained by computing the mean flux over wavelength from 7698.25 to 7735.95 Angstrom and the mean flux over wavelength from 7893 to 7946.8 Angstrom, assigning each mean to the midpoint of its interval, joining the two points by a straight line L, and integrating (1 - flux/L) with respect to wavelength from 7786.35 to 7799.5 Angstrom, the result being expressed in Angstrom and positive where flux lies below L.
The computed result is 1.2 Angstrom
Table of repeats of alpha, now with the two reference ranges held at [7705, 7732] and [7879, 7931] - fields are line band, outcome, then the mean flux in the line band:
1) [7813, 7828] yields -1.52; 16.6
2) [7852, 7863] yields -1.59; 17.3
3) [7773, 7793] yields -0.39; 15.2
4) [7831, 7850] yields 0.42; 14.8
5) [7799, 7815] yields -2.49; 17.4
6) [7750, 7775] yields -0.31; 15.1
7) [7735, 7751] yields -0.51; 15.3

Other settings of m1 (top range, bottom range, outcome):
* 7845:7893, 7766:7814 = 1.01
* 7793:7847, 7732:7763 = 1.05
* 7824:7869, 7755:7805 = 1.07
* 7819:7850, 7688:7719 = 1.07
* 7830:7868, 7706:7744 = 1.08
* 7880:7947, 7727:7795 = 1.04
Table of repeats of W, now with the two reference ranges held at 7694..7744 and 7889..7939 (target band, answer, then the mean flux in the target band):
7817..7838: -0.1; 15.3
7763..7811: -1.0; 15.4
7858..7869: -0.6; 16.3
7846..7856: -1.3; 17.4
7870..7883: 0.5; 14.8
